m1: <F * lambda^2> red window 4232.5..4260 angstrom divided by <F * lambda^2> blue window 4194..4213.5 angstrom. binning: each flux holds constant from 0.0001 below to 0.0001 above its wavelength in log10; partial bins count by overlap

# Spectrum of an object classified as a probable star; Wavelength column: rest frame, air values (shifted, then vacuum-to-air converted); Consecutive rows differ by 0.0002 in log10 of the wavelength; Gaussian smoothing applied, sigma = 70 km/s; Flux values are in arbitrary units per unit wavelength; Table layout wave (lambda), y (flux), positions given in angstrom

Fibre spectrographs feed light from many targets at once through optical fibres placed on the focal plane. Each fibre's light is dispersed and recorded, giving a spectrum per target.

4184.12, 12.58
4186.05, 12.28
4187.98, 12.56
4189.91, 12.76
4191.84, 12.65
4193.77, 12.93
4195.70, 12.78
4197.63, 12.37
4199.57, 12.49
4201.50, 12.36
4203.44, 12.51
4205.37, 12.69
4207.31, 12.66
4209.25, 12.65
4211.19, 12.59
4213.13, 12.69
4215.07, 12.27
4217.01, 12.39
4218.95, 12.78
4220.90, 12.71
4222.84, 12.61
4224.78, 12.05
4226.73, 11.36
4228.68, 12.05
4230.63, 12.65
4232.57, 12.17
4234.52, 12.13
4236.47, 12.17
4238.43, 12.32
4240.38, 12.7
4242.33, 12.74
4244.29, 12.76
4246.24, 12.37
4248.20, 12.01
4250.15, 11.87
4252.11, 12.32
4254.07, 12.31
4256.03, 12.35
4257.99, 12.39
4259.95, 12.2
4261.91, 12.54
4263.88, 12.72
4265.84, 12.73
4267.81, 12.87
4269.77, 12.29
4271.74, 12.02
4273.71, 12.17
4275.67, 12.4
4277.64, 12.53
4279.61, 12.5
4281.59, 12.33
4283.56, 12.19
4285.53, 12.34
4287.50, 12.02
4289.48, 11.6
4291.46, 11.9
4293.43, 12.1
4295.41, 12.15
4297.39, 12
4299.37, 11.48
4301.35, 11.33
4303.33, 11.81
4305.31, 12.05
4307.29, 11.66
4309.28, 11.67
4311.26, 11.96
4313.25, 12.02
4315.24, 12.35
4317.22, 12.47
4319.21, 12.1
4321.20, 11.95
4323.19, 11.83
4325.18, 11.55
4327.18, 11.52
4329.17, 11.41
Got 1.00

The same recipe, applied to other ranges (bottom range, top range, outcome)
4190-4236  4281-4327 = 1.00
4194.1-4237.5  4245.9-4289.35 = 1.02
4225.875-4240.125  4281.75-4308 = 1.01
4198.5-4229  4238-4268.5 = 1.02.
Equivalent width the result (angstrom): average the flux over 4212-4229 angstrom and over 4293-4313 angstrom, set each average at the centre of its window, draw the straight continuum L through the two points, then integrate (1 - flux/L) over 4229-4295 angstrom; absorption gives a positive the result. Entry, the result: -1.3 angstrom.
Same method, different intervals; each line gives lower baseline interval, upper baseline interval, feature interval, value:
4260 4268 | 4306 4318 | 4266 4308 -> 0.8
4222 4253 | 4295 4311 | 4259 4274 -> -0.5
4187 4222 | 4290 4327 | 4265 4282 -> -0.4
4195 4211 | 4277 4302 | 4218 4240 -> 0.2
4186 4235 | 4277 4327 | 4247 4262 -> 0.0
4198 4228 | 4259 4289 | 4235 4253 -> 0.1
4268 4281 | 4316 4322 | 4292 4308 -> 0.6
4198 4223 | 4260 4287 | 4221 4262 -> 0.7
